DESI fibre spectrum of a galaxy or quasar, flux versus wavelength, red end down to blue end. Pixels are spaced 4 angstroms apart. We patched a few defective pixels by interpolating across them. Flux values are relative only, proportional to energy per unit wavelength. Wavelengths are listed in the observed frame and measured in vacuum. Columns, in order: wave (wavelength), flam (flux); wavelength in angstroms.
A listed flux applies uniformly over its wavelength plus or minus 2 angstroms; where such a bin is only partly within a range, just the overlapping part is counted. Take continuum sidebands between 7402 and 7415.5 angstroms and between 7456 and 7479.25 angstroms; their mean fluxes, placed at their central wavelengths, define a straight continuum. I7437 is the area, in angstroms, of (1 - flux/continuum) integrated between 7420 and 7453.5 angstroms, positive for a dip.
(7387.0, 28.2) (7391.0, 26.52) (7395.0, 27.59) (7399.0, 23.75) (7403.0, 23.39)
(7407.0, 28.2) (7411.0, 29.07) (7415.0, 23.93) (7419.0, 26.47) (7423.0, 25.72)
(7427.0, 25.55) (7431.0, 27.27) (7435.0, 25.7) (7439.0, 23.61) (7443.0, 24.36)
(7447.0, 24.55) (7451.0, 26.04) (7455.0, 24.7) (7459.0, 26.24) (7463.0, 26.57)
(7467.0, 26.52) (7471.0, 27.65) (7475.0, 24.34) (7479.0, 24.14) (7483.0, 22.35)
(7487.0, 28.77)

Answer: 1.2 angstroms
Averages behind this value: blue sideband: 26.6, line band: 25.4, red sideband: 26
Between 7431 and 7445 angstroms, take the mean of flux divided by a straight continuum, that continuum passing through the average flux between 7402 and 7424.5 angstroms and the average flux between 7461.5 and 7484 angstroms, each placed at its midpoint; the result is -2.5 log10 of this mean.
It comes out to 0.04 mag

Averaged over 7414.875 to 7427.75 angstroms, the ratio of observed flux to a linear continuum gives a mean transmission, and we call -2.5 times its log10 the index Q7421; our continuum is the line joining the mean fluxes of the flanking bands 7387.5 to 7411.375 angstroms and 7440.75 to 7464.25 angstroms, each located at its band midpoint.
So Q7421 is 0.01 mag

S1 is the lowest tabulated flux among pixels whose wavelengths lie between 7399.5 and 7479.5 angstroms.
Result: 23.39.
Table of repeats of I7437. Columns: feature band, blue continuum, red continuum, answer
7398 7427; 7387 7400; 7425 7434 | 0.6 angstroms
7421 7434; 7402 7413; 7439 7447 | -0.3 angstroms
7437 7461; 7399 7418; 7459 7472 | 1.4 angstroms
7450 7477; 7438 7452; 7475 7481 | -1.8 angstroms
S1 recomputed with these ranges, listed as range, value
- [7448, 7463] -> 24.7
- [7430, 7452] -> 23.61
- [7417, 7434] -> 25.55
